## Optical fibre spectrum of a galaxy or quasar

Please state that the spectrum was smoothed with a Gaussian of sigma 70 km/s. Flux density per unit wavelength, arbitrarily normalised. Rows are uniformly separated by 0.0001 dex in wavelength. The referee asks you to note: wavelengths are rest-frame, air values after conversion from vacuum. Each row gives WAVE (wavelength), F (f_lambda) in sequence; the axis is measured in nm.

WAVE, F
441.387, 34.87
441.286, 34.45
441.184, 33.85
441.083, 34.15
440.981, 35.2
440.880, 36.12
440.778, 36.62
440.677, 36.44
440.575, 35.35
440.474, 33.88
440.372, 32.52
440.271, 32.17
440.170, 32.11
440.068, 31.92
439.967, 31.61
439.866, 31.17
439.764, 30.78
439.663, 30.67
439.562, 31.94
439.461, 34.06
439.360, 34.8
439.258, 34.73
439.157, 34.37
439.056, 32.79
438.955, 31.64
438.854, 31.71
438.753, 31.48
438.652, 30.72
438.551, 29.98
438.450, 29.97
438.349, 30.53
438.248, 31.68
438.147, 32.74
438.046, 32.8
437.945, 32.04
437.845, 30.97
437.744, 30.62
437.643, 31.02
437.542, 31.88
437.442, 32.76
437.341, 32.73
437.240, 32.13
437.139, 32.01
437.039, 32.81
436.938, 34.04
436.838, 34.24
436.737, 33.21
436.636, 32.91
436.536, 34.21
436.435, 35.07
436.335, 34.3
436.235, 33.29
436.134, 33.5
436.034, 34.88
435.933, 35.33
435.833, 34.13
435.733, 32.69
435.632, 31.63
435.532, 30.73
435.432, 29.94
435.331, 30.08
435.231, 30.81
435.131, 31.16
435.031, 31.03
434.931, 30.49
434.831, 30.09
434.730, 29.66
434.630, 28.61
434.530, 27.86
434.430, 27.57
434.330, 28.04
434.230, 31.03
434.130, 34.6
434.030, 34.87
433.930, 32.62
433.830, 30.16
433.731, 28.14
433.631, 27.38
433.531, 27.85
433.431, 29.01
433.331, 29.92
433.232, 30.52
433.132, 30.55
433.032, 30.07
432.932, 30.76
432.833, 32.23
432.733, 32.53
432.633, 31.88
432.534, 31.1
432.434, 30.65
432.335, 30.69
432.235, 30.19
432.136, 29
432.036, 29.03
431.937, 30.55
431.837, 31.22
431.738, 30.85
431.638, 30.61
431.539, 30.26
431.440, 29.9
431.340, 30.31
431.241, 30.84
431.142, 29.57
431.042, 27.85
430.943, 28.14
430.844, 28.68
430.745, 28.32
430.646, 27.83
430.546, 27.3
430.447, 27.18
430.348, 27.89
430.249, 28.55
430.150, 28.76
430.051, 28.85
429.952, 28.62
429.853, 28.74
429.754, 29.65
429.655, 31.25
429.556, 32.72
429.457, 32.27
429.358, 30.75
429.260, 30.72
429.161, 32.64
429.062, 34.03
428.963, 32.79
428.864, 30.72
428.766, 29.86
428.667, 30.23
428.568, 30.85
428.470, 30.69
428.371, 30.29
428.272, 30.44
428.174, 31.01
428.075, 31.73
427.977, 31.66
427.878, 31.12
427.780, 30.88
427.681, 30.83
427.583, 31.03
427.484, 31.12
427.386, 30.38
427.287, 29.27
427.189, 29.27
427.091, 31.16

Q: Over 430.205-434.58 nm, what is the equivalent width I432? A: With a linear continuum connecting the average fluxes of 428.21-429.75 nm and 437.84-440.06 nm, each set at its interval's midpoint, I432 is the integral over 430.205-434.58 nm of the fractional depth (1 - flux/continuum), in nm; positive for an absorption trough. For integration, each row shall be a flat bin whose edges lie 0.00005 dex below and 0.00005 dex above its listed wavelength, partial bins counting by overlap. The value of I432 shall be 0.23 nm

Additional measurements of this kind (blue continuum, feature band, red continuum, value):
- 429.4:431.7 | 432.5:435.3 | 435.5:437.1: 0.13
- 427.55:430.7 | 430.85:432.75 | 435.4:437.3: 0.07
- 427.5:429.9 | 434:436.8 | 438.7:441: 0.05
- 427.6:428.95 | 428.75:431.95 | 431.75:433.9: 0.07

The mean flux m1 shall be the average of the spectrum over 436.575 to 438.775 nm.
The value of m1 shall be 32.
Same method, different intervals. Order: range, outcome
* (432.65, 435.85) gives 30.5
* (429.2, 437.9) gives 30.8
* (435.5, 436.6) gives 33.7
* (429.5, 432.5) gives 29.5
